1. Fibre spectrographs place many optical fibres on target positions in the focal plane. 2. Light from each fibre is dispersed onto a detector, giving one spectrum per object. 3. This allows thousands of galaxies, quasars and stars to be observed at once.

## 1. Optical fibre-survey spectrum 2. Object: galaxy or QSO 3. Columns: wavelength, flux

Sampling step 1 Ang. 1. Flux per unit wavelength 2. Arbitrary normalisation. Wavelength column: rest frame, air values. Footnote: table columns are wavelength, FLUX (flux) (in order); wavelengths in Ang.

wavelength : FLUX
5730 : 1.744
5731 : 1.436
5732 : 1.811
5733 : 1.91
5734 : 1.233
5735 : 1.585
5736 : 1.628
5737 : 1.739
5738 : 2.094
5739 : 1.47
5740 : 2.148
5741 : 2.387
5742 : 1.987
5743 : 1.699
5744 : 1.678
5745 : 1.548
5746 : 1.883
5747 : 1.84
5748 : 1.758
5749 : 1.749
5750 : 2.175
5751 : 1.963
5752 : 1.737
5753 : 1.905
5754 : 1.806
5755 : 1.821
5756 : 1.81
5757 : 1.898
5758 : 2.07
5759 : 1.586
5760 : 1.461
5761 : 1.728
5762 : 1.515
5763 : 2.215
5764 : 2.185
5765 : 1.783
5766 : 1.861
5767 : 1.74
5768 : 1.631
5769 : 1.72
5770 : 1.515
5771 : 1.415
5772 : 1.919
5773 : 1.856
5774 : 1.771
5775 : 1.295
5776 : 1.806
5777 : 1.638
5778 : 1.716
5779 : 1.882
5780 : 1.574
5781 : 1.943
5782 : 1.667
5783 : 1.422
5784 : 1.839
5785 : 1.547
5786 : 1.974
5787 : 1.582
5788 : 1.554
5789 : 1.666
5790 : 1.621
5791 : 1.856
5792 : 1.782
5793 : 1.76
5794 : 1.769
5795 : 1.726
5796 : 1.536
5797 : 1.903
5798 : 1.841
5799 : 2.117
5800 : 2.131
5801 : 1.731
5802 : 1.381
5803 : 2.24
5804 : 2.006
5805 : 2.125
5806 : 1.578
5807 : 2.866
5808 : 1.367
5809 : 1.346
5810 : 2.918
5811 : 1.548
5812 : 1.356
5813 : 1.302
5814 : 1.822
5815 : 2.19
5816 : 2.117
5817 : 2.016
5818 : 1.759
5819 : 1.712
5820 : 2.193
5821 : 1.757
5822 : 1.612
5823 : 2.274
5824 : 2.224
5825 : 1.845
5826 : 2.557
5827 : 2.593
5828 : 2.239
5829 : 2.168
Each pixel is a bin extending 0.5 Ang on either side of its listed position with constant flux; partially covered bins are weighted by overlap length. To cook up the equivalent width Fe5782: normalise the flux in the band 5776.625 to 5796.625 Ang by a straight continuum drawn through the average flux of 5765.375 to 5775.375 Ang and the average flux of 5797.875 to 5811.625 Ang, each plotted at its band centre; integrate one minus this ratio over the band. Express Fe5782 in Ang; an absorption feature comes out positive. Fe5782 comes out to 1.07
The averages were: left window 1.68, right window 1.94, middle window 1.7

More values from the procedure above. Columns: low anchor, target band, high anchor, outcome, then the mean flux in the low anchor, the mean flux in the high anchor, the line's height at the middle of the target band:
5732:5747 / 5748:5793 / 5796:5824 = 2.0 Ang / 1.79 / 1.9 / 1.84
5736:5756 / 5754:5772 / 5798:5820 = 0.9 Ang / 1.86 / 1.89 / 1.87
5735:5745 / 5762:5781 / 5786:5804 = 0.6 Ang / 1.84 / 1.79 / 1.81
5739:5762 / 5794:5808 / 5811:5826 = -0.3 Ang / 1.83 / 1.88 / 1.87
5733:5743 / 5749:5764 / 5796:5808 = 0.0 Ang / 1.81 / 1.95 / 1.85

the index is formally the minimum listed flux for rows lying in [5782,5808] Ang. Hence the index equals 1.367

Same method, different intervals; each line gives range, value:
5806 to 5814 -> 1.302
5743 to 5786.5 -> 1.295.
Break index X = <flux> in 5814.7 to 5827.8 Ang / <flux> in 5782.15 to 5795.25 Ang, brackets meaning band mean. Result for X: 1.22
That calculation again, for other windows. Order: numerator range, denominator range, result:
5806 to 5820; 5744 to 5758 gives 1.02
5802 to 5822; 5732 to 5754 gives 1.04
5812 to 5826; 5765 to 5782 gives 1.12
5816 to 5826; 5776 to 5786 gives 1.15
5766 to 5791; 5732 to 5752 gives 0.93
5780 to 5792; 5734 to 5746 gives 0.95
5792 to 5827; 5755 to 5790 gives 1.10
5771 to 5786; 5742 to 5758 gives 0.93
